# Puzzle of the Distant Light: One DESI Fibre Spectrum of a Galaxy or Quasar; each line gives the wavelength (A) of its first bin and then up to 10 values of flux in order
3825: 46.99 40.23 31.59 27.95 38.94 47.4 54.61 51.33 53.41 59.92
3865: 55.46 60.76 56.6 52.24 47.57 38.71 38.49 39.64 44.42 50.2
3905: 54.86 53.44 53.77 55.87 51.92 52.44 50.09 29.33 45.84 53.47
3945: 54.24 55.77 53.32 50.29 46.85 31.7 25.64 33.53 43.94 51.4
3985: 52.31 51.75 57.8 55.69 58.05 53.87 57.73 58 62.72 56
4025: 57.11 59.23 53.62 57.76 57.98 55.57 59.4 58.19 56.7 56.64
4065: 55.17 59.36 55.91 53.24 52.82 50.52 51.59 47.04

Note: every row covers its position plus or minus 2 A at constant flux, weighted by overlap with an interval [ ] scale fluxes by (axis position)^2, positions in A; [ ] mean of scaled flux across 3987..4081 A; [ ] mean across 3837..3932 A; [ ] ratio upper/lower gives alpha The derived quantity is 1.23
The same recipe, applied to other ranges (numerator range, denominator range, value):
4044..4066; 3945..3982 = 1.36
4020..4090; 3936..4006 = 1.20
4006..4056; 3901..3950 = 1.20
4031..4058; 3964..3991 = 1.41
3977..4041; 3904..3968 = 1.18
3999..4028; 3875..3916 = 1.29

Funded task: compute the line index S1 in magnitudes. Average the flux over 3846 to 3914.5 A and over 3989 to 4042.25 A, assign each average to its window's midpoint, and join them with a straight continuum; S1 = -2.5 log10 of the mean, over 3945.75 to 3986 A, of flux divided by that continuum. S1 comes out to 0.22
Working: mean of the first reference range 50.8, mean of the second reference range 57.1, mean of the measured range 44.6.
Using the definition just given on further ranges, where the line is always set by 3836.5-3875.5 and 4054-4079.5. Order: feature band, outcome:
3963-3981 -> 0.45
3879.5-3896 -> 0.26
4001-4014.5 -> -0.04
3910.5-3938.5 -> 0.09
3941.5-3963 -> 0.03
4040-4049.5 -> -0.03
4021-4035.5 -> -0.02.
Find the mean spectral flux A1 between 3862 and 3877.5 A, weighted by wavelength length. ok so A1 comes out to 56.9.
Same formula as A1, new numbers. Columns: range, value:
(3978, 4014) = 54.8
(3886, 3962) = 49.1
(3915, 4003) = 48.2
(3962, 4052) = 52.3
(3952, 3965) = 47.1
